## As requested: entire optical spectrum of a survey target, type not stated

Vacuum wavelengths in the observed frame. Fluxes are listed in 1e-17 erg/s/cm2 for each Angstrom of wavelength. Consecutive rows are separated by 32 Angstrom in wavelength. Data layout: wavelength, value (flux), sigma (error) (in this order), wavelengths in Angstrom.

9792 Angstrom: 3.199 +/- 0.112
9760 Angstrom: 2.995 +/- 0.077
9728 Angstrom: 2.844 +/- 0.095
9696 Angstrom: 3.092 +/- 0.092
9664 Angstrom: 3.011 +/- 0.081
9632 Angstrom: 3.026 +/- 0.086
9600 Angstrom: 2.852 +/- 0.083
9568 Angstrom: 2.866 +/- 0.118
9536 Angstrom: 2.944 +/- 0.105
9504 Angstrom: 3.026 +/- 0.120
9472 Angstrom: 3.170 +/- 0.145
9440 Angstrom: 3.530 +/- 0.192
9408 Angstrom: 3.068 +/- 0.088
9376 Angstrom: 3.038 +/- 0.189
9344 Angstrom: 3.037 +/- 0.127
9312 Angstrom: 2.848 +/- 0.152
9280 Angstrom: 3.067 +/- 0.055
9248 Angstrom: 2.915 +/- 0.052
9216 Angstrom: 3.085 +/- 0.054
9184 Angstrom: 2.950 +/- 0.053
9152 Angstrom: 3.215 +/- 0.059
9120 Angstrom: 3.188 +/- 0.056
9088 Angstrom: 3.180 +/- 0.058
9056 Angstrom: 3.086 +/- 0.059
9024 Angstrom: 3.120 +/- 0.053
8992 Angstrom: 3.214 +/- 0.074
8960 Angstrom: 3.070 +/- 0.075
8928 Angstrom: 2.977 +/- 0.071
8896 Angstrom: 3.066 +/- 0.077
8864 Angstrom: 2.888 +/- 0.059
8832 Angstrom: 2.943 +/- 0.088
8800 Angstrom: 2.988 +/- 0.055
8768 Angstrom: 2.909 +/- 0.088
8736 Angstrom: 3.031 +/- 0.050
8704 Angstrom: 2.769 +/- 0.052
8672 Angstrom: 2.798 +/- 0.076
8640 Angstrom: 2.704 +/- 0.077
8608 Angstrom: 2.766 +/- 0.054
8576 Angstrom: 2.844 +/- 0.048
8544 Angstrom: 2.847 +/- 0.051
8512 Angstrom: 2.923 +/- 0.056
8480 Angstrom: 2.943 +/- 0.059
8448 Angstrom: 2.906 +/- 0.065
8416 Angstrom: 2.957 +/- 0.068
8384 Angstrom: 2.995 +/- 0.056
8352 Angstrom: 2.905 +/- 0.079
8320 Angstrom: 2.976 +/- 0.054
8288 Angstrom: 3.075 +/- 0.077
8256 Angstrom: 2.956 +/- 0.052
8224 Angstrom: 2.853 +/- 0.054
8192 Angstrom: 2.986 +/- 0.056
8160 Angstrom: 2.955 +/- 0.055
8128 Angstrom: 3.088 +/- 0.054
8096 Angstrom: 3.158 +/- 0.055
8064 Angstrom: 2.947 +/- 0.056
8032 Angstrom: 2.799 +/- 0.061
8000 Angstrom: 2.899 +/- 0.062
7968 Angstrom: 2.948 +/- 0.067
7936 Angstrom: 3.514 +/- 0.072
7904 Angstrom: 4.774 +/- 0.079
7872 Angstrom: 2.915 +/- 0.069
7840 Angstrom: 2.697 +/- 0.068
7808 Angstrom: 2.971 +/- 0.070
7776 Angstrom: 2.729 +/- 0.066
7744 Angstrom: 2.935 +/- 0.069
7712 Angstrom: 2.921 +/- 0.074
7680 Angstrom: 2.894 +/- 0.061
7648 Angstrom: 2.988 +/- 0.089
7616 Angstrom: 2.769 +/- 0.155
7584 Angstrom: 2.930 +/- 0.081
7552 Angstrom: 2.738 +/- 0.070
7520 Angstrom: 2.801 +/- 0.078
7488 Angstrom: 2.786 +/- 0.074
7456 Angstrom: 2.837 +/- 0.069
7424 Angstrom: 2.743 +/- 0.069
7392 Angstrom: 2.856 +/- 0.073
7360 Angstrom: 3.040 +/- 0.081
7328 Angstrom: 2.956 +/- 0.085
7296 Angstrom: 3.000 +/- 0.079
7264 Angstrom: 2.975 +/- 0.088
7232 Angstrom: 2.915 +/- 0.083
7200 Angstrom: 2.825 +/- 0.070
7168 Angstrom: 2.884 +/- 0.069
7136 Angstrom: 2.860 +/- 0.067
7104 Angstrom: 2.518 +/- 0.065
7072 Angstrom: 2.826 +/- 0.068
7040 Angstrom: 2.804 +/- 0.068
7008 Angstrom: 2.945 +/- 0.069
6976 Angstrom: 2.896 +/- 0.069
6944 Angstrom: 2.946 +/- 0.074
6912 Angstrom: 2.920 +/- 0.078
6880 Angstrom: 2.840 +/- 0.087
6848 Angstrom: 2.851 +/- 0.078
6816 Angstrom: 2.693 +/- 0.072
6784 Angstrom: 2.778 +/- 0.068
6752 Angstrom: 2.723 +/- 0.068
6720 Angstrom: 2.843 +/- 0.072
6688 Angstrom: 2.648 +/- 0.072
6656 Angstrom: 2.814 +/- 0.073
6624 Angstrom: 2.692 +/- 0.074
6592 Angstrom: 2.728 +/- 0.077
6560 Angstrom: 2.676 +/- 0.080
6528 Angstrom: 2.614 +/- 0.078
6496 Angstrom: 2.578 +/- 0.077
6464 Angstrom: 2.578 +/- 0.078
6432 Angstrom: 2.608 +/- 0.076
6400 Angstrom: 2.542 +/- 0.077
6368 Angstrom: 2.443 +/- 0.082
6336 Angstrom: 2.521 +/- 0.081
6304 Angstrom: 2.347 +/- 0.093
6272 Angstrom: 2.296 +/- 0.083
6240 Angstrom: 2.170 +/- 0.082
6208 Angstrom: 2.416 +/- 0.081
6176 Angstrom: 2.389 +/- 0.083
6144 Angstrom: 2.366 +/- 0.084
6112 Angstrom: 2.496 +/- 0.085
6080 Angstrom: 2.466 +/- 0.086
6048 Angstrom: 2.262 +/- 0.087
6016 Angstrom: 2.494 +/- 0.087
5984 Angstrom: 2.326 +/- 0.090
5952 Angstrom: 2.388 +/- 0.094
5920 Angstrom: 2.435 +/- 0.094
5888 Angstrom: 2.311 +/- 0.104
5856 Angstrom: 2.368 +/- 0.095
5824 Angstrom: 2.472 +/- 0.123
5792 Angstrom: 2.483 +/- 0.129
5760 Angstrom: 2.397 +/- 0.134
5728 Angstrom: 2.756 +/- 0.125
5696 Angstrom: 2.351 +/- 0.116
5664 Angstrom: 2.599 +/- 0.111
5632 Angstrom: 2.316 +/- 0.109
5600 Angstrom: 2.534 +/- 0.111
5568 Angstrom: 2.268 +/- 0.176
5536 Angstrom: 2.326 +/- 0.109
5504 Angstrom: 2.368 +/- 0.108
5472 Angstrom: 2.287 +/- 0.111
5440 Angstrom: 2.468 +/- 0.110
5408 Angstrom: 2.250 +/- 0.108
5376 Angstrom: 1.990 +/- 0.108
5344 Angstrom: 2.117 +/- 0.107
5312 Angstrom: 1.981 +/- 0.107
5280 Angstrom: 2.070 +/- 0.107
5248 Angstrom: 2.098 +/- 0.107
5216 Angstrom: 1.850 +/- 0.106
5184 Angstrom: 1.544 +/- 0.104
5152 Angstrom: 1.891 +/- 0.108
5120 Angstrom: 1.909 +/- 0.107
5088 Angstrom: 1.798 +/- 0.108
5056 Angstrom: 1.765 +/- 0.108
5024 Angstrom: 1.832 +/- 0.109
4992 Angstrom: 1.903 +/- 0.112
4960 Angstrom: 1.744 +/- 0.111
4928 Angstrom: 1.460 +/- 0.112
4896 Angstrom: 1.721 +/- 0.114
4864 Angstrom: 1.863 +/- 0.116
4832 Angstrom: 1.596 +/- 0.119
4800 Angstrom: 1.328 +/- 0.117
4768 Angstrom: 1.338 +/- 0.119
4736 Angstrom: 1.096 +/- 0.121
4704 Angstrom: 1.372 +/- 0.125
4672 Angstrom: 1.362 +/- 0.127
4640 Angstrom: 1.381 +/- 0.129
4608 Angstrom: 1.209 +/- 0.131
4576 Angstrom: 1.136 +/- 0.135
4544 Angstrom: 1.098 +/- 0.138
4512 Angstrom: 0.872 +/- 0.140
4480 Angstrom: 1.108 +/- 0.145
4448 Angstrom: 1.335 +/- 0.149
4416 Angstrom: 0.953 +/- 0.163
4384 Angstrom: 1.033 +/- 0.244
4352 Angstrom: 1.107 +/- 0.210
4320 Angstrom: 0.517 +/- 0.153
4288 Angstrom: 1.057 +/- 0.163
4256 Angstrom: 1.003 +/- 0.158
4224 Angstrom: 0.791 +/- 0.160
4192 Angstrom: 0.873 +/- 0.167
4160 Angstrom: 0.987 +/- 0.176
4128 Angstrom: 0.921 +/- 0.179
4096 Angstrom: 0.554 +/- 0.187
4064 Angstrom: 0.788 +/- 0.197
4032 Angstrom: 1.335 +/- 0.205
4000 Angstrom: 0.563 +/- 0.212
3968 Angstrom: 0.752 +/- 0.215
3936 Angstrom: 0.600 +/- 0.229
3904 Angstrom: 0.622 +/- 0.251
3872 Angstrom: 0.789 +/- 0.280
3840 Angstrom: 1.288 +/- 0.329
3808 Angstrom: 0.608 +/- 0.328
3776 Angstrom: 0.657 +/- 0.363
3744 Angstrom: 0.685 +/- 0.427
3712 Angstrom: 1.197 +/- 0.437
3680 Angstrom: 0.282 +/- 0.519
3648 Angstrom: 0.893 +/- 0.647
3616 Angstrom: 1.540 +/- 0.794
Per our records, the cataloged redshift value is 0.205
